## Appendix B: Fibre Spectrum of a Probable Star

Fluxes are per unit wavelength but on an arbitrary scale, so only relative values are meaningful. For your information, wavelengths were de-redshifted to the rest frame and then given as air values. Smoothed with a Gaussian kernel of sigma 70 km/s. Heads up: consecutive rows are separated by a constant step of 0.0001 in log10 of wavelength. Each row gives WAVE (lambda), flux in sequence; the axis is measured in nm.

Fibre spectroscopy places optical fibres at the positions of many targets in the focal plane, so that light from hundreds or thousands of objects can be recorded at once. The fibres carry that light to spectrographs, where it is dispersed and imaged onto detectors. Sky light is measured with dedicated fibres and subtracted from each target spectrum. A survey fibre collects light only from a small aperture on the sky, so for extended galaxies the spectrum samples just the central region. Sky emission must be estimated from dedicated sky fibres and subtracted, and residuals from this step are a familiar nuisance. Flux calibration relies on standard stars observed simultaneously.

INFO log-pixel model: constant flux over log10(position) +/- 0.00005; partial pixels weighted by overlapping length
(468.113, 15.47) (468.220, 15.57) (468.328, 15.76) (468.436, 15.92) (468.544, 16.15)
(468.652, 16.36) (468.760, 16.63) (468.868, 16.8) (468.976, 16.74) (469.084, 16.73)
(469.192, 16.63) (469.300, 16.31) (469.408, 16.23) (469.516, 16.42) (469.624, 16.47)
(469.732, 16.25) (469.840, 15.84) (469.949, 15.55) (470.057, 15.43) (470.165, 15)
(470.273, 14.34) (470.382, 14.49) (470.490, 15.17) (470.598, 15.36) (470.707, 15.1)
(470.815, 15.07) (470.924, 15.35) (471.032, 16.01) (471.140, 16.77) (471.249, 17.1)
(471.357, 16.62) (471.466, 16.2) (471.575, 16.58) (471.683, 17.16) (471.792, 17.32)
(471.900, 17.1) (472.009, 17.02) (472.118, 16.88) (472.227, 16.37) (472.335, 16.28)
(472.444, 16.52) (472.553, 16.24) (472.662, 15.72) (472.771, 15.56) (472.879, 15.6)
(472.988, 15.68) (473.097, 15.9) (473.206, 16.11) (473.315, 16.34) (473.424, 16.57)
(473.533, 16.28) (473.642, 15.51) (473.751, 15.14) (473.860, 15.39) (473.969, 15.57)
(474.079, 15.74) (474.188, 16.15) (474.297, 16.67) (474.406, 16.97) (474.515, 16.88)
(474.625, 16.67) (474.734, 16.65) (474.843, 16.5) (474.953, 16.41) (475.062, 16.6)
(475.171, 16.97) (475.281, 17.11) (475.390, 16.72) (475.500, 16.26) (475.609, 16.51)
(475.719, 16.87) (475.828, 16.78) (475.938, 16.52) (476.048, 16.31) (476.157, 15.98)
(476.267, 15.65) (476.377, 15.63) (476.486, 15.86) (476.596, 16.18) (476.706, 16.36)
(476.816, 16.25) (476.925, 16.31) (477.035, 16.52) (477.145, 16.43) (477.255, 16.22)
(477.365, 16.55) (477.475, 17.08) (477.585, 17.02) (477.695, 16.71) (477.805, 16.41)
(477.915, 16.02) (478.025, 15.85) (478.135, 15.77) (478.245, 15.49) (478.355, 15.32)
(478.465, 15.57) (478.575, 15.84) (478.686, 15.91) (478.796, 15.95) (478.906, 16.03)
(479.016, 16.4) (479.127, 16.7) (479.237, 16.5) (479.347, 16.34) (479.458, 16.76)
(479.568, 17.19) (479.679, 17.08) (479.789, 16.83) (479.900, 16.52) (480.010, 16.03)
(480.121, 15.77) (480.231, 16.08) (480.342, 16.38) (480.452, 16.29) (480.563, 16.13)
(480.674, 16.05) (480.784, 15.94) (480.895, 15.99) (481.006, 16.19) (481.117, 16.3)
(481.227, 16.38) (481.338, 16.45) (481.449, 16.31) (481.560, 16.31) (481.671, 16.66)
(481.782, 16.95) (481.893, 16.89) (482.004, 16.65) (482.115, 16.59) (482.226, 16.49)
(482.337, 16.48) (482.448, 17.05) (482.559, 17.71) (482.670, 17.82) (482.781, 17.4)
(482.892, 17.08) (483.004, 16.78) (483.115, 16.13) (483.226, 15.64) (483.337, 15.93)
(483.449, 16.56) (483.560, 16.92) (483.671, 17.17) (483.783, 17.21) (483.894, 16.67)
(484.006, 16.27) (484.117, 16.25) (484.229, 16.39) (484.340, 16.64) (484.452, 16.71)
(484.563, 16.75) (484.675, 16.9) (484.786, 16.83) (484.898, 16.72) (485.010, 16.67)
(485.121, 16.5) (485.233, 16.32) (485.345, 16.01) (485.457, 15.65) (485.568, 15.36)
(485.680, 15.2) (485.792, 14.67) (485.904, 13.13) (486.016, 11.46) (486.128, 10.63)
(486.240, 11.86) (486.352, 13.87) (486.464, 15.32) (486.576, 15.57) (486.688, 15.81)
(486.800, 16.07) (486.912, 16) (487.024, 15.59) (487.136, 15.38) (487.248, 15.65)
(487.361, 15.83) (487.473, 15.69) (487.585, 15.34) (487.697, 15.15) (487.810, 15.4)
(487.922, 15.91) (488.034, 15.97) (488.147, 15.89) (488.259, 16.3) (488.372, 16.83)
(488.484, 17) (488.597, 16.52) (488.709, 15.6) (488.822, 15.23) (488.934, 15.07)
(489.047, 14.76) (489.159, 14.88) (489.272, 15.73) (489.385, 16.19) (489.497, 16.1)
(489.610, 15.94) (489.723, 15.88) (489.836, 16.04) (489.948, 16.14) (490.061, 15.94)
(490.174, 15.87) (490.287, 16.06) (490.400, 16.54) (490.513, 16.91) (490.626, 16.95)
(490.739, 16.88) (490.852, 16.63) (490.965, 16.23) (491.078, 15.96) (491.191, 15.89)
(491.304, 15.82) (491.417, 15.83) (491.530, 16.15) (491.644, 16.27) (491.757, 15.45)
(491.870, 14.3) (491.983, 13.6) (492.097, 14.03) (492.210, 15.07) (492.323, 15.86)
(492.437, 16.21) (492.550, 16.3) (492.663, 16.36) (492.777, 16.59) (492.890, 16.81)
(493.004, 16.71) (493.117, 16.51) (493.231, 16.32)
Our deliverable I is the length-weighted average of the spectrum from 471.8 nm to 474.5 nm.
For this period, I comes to 16.2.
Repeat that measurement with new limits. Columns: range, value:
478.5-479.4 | 16.2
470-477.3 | 16.2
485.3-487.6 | 14.8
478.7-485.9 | 16.4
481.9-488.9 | 15.9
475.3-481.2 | 16.3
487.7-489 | 15.9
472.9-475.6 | 16.3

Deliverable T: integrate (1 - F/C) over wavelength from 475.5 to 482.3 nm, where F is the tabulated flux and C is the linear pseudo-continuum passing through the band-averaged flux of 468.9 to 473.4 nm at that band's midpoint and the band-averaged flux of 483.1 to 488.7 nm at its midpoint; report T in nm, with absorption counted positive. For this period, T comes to -0.18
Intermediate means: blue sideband 16.1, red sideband 15.7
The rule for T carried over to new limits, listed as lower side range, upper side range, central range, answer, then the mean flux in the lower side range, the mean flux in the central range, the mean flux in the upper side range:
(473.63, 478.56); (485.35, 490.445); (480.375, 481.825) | -0.04 nm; 16.3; 16.3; 15.4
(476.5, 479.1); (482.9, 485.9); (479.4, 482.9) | -0.07 nm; 16.2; 16.6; 16.3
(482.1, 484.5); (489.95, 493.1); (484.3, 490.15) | 0.29 nm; 16.7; 15.5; 16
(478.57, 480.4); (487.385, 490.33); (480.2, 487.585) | 0.05 nm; 16.4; 16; 15.8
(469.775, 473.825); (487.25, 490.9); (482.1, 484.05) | -0.10 nm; 16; 16.8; 16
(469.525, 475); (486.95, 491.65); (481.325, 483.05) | -0.09 nm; 16.1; 16.9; 15.9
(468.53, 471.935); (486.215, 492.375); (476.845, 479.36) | -0.04 nm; 16.1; 16.2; 15.7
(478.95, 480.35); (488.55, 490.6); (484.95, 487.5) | 0.18 nm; 16.5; 15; 15.9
